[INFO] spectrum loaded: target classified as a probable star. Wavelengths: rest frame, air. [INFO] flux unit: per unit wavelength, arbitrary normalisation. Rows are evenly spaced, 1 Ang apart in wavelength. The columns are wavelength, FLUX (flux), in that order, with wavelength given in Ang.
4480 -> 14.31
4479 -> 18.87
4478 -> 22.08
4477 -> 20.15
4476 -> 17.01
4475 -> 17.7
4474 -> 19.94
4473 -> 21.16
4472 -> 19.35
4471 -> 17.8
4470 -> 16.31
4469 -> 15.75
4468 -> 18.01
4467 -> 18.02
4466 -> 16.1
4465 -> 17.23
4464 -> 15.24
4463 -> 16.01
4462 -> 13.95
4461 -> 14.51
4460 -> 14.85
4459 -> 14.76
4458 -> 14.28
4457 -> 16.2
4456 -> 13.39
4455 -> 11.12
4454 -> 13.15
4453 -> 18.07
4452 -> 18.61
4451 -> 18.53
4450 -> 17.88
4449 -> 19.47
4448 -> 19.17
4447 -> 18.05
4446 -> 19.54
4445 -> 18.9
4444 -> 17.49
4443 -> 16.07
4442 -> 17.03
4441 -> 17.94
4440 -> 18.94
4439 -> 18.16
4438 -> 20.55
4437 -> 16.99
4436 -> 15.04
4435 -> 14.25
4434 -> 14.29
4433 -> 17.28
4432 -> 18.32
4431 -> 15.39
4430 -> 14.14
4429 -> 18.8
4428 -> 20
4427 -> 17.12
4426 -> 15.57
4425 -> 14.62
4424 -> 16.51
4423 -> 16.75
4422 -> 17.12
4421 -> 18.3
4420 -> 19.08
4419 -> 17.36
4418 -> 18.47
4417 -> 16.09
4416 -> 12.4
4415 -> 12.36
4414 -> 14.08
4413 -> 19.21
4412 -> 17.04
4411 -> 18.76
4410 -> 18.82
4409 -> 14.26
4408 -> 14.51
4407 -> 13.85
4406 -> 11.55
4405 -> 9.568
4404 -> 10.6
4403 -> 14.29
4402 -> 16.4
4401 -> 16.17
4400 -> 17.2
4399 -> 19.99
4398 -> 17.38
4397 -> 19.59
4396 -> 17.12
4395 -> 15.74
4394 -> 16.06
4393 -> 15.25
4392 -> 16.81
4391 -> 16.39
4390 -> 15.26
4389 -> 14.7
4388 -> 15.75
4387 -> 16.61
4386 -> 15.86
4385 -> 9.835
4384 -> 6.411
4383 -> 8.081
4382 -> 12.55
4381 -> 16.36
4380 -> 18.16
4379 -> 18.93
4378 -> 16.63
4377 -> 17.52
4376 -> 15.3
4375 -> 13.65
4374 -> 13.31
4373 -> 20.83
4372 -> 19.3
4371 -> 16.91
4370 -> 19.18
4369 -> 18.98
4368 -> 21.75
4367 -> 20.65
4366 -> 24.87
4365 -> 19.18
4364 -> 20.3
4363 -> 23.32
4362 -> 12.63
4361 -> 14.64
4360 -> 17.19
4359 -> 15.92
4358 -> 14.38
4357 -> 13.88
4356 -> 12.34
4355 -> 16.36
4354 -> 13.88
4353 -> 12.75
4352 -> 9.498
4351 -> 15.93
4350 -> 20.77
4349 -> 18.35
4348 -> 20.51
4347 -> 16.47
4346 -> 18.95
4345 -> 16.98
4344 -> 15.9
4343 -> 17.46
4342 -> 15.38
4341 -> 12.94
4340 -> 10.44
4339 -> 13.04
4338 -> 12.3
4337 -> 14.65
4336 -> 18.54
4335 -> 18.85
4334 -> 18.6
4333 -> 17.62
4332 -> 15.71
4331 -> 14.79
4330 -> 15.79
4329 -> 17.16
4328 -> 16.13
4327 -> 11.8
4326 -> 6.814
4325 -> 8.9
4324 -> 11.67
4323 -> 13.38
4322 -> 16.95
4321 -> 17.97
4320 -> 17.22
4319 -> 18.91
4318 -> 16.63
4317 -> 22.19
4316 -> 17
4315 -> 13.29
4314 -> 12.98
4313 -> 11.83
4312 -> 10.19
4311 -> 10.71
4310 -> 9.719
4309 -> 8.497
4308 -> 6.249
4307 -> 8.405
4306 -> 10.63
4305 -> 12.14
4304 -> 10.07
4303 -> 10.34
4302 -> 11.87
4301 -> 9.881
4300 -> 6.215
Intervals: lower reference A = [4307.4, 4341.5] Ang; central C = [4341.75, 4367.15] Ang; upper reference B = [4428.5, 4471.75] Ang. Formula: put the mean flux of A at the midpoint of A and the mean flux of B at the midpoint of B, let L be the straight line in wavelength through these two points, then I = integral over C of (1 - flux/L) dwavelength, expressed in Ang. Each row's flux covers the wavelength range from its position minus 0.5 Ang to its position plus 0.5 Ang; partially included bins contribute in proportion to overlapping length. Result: -3.7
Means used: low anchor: 14.1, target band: 16.8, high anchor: 16.7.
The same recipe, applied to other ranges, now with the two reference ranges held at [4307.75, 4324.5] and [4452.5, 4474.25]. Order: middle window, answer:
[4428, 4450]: -2.4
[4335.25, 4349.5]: -1.5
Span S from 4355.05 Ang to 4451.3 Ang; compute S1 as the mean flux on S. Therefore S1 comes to 16.5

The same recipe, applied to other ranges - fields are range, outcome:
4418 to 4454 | 17.4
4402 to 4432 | 15.8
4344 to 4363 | 15.8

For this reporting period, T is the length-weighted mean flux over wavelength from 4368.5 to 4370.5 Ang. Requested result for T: 19.1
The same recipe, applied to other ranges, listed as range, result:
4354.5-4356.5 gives 14.3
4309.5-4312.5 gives 10.2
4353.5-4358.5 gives 14.2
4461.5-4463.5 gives 15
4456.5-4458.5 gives 15.2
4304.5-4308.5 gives 9.36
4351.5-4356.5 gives 13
